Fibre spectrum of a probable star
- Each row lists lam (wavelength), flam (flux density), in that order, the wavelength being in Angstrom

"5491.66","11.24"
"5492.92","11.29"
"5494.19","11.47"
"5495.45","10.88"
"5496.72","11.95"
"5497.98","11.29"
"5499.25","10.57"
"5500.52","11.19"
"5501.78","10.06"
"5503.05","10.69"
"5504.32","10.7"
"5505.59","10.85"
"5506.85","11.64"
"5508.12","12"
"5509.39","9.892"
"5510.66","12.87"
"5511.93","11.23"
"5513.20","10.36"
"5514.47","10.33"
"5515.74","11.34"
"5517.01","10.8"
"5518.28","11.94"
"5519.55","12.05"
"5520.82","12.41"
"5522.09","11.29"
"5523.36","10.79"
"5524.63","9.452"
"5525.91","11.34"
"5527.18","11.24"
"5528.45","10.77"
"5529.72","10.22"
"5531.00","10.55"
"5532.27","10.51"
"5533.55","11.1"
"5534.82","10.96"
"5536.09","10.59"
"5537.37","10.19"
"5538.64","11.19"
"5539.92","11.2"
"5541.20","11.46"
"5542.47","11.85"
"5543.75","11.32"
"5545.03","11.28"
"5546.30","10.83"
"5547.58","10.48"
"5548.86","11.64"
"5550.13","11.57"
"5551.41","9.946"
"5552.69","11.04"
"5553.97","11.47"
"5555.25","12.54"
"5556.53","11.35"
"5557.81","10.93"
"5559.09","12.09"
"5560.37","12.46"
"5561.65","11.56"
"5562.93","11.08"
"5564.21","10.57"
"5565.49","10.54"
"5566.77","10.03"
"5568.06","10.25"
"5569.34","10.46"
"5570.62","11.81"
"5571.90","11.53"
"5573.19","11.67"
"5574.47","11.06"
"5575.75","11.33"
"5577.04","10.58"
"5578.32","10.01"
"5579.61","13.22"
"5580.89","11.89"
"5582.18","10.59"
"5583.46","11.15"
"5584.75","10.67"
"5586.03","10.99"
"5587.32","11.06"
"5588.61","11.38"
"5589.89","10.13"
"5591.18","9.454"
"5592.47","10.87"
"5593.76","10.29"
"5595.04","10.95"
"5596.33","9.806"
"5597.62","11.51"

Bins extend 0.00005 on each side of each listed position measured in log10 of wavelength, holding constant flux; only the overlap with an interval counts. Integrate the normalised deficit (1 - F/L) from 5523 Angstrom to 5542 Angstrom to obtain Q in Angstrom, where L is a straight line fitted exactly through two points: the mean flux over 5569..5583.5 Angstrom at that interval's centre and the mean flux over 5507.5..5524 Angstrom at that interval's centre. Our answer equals 0.9 Angstrom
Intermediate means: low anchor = 11.3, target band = 10.8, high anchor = 11.3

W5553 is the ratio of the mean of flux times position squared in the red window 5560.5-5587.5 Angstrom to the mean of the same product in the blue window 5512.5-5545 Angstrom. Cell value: 1.0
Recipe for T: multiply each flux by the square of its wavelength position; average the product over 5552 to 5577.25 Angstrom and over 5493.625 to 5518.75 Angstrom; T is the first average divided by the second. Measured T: 1.03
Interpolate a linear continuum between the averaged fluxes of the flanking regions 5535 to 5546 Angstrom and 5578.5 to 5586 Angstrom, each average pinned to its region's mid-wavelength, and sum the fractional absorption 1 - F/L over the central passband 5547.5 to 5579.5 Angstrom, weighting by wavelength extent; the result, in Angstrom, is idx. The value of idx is 0.3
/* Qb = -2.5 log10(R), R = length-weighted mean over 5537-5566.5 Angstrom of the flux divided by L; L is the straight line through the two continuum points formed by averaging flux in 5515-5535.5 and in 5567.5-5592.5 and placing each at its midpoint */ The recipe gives -0.02 mag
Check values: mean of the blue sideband 11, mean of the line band 11.2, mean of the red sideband 11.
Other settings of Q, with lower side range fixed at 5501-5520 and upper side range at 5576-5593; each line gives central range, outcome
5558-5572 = -0.16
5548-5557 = -0.28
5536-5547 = -0.09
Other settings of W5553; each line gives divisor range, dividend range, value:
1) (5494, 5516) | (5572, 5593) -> 1.02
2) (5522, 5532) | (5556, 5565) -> 1.08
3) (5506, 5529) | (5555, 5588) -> 1.02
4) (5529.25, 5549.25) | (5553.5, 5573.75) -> 1.04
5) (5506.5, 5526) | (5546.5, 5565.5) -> 1.02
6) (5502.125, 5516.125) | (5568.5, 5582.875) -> 1.05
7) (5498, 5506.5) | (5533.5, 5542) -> 1.03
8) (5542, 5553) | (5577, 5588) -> 1.02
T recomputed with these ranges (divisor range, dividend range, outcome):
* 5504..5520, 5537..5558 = 1.01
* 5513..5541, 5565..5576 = 1.02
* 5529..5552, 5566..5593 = 1.02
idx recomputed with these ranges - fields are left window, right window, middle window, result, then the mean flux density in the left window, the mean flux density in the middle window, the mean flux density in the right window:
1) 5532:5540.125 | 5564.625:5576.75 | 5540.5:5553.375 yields -0.34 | 10.8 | 11.1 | 10.9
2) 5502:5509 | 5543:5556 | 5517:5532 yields 0.08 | 11.1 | 11.1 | 11.2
